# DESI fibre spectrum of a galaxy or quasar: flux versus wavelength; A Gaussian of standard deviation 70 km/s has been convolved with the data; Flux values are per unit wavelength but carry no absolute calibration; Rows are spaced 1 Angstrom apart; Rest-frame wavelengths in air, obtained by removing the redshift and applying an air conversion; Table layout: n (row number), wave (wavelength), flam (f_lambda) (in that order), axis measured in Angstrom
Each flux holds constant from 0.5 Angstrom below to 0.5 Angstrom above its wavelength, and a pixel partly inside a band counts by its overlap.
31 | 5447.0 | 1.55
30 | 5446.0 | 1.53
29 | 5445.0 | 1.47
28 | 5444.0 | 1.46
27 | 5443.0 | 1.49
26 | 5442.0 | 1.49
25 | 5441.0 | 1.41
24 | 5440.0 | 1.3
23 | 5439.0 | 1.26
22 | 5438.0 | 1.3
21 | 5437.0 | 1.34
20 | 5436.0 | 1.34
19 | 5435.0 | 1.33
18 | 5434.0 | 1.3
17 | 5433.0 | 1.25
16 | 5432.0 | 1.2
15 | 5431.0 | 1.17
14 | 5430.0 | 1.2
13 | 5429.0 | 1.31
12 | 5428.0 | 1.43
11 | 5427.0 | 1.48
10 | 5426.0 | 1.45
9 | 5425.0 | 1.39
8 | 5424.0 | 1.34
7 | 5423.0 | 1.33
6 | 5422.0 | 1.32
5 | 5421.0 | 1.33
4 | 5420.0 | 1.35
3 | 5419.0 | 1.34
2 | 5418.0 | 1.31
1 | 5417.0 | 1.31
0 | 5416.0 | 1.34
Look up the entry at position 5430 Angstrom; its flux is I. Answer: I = 1.2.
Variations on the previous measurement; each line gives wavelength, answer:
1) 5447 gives 1.55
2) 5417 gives 1.31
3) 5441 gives 1.41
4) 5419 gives 1.34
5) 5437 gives 1.34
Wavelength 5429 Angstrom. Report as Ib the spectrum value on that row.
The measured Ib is 1.31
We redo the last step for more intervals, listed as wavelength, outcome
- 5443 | 1.49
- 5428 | 1.43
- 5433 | 1.25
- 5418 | 1.31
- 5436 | 1.34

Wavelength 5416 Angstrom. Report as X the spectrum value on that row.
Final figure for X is 1.34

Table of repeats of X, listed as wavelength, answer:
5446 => 1.53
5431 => 1.17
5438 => 1.3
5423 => 1.33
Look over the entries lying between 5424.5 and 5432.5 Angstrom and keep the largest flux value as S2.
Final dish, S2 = 1.48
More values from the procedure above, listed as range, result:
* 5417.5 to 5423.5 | 1.35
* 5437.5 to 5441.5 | 1.41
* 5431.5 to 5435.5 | 1.33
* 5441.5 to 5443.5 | 1.49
